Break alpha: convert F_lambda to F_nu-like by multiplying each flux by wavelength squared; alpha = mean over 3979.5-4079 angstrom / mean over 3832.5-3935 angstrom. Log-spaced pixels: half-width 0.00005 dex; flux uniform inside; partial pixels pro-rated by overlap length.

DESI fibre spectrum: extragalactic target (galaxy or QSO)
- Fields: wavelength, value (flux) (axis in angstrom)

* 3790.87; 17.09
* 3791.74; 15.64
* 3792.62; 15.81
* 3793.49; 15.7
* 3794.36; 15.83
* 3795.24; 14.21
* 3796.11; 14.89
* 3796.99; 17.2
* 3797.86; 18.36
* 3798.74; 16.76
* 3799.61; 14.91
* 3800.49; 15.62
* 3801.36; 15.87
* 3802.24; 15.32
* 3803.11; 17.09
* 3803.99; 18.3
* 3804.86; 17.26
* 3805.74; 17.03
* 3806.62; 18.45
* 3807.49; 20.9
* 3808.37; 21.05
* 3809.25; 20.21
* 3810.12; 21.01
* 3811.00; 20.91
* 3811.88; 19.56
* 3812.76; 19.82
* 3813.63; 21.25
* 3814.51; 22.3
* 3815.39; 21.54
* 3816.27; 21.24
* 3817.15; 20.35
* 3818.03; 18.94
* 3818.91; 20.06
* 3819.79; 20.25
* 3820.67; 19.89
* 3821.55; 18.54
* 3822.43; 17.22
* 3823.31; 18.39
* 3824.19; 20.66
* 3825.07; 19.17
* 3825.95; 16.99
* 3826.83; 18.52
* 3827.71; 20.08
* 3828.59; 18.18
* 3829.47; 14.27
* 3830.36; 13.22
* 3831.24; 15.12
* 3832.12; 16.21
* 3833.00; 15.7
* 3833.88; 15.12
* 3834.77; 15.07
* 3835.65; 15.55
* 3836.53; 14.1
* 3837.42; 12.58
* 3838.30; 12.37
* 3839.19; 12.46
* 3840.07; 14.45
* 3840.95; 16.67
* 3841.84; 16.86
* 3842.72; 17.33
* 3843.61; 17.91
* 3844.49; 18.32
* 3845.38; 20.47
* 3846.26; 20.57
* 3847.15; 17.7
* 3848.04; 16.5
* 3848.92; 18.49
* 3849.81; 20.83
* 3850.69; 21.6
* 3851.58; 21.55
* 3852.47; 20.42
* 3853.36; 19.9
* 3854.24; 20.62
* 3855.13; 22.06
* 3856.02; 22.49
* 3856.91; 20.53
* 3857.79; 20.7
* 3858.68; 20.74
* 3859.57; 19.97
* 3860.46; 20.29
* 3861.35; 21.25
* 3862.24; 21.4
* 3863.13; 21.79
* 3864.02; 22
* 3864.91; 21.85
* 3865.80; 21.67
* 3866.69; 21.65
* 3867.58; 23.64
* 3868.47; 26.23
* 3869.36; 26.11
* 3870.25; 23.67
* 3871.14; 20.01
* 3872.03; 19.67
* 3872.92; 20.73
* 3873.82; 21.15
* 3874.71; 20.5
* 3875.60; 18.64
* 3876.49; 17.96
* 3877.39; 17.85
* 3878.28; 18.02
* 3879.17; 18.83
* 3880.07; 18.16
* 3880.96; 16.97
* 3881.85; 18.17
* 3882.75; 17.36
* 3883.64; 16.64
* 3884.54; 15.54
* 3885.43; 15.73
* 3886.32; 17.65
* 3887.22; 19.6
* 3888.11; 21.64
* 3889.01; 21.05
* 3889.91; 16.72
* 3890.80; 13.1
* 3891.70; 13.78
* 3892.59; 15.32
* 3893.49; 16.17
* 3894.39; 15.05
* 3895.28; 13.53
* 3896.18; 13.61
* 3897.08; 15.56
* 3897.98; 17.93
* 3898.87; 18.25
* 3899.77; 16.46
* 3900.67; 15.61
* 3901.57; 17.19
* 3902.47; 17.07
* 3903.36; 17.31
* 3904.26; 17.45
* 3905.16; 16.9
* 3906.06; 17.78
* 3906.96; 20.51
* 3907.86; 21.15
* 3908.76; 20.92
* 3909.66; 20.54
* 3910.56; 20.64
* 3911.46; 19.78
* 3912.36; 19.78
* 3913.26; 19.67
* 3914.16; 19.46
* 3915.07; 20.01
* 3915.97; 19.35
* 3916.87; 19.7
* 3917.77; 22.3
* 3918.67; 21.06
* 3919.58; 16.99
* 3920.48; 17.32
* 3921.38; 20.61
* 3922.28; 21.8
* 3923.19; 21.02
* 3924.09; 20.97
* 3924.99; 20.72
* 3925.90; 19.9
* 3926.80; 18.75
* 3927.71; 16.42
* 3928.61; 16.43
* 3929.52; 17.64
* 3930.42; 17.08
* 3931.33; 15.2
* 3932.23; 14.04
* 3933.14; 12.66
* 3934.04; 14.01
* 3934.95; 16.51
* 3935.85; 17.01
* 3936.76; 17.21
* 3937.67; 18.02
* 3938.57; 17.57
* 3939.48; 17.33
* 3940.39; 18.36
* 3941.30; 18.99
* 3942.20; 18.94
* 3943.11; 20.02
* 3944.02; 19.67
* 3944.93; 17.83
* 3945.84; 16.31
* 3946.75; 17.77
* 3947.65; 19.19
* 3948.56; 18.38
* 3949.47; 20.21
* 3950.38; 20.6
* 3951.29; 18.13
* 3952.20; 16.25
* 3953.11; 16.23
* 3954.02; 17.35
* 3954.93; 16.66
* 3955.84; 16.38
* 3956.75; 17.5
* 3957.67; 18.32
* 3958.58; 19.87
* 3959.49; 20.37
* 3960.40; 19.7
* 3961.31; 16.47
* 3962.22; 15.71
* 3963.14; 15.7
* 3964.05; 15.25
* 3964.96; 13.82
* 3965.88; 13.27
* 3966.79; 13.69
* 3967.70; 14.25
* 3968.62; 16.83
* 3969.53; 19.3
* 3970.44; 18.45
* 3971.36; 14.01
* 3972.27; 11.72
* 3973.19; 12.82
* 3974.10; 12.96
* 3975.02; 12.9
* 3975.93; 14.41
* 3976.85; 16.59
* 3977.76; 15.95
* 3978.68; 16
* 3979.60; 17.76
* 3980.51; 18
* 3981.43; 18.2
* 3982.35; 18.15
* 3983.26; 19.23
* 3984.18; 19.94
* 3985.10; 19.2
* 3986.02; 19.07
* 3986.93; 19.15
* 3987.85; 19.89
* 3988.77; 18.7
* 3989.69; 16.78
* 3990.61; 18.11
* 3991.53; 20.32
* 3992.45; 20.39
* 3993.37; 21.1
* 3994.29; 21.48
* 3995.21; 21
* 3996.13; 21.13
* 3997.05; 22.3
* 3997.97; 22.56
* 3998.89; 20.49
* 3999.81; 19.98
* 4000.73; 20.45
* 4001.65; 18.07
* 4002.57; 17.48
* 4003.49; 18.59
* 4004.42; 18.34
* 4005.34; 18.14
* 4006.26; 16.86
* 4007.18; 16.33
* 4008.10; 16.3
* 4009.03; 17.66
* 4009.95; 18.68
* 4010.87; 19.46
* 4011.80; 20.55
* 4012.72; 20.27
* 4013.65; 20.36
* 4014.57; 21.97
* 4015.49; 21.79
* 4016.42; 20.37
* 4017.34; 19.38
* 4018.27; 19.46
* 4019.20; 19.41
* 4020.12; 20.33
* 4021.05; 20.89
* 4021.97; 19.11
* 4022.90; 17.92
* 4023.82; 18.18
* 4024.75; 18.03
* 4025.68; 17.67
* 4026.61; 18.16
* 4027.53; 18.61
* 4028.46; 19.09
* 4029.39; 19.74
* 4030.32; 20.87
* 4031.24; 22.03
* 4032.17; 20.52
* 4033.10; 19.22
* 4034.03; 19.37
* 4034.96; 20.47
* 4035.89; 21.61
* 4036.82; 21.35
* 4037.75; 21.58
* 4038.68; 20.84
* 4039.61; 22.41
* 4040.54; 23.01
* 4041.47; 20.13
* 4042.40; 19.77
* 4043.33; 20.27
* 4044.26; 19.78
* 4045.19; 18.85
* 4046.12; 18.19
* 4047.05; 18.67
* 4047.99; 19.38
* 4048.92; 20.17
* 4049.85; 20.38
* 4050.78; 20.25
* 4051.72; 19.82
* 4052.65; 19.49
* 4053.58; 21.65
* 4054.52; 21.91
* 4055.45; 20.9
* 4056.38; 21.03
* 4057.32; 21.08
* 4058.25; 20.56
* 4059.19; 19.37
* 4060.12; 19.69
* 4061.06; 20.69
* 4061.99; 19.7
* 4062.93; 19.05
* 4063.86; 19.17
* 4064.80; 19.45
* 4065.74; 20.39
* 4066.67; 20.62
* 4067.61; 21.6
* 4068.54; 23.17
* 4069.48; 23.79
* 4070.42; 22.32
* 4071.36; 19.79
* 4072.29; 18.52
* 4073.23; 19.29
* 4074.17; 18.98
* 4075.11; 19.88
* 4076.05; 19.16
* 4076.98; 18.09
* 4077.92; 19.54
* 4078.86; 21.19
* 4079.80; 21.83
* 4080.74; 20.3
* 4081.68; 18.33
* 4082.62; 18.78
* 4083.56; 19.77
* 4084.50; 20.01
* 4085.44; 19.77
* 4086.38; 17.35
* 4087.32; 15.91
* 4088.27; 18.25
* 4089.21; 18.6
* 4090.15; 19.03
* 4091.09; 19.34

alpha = 1.15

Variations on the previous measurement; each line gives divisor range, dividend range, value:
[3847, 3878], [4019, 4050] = 1.04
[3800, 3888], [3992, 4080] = 1.16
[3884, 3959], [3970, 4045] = 1.11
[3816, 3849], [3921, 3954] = 1.10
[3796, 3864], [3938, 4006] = 1.04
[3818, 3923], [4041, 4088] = 1.18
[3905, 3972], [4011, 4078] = 1.18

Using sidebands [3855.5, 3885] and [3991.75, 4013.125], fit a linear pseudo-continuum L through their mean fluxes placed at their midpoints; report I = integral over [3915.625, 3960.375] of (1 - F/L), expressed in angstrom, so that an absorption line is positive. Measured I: 3.9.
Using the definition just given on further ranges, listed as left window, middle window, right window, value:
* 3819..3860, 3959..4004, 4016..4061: 4.0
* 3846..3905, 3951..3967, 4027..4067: 2.4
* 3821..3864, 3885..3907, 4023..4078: 2.3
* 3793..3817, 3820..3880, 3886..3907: -5.0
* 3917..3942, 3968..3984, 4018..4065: 2.3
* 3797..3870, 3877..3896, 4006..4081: 2.2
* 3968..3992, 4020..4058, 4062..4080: -1.8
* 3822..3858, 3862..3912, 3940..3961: -2.1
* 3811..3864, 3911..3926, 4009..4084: -0.7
